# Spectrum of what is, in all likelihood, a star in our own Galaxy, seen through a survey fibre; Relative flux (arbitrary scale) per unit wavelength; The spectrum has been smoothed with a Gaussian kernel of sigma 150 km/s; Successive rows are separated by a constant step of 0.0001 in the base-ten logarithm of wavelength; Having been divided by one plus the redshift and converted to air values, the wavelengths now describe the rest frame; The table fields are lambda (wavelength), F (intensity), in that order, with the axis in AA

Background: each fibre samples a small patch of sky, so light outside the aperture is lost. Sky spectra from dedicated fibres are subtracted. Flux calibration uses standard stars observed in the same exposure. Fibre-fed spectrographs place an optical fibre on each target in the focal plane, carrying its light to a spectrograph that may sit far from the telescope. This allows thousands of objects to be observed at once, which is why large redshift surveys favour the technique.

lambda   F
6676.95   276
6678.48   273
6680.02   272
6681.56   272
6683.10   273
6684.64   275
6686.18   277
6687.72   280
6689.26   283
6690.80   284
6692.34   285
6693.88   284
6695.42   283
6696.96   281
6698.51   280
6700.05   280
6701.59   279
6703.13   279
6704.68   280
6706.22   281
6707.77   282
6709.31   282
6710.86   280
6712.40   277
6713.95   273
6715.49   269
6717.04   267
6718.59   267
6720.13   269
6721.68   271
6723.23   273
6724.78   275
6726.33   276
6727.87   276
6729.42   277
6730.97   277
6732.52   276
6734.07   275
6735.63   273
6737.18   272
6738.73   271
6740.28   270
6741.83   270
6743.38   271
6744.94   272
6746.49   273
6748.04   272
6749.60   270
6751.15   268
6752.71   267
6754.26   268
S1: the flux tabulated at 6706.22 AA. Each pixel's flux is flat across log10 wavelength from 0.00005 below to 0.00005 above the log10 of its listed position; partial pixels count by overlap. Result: 281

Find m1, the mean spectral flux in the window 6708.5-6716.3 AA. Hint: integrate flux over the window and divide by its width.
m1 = 276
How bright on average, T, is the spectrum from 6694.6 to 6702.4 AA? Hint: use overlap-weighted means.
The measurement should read 281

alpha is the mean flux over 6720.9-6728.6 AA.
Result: 274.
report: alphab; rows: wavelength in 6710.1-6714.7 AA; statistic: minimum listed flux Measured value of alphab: 273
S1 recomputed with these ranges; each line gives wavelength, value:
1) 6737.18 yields 272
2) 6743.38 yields 271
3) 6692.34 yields 285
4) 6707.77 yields 282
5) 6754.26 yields 268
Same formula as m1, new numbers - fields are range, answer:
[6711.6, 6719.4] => 271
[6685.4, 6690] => 280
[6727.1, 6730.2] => 277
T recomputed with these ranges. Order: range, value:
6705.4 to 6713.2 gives 280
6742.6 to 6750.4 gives 272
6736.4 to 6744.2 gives 271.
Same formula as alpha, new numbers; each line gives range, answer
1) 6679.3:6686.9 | 274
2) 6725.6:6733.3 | 277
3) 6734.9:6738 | 273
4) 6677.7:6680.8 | 273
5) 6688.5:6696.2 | 284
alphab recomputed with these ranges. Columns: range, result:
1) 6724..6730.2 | 275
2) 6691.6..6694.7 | 284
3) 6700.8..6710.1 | 279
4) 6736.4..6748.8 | 270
